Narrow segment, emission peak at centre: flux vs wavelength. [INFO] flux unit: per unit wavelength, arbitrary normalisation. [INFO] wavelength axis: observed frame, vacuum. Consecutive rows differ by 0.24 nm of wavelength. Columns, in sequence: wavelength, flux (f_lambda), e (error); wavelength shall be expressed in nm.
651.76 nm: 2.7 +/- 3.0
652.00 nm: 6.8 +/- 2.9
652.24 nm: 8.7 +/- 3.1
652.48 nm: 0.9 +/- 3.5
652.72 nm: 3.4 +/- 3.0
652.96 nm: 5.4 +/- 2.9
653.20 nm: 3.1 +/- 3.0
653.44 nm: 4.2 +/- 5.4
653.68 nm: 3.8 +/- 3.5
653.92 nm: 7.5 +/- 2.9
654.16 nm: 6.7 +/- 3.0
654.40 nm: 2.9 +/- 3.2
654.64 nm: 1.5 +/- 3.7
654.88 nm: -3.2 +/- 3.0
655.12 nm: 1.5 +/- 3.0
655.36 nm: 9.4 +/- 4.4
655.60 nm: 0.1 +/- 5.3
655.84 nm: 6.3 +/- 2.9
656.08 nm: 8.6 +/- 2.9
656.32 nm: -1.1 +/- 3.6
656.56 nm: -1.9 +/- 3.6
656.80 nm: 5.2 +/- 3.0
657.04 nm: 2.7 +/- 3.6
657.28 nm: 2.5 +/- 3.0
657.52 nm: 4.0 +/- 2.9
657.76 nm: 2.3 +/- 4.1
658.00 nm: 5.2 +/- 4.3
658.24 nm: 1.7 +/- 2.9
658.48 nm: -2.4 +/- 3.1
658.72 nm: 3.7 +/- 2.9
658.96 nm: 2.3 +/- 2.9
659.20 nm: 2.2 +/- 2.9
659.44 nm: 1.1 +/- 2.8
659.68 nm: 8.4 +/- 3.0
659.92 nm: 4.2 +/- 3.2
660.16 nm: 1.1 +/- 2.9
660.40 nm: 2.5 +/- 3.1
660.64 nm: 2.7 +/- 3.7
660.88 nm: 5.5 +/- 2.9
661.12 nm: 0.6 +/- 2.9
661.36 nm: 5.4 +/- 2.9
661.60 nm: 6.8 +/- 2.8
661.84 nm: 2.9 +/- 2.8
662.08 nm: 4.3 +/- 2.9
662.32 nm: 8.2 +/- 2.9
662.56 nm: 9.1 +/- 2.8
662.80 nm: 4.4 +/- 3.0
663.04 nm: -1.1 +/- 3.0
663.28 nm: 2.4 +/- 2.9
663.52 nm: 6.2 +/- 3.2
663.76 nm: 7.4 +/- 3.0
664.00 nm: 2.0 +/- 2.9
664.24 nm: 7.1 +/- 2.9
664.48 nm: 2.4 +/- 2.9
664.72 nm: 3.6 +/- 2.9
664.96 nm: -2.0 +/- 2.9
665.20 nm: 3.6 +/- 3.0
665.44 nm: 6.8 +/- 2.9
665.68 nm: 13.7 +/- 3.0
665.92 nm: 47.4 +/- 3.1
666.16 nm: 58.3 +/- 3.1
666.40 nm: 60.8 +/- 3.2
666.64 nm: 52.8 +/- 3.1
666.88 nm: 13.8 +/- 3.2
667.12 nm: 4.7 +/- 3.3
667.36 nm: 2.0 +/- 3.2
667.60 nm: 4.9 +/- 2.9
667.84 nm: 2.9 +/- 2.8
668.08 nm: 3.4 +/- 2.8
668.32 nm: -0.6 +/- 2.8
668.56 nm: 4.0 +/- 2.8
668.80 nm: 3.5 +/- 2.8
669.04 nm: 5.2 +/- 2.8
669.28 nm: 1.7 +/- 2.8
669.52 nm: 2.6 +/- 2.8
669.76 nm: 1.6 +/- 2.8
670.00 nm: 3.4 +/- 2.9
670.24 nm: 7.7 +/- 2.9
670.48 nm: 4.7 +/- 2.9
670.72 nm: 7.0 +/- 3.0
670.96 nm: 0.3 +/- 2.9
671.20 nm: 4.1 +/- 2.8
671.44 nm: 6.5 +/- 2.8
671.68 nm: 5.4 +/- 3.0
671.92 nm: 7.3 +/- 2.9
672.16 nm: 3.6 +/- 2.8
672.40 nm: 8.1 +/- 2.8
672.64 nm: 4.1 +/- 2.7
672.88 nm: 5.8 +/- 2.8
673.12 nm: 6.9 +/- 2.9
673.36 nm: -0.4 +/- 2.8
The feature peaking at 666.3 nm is [O II]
